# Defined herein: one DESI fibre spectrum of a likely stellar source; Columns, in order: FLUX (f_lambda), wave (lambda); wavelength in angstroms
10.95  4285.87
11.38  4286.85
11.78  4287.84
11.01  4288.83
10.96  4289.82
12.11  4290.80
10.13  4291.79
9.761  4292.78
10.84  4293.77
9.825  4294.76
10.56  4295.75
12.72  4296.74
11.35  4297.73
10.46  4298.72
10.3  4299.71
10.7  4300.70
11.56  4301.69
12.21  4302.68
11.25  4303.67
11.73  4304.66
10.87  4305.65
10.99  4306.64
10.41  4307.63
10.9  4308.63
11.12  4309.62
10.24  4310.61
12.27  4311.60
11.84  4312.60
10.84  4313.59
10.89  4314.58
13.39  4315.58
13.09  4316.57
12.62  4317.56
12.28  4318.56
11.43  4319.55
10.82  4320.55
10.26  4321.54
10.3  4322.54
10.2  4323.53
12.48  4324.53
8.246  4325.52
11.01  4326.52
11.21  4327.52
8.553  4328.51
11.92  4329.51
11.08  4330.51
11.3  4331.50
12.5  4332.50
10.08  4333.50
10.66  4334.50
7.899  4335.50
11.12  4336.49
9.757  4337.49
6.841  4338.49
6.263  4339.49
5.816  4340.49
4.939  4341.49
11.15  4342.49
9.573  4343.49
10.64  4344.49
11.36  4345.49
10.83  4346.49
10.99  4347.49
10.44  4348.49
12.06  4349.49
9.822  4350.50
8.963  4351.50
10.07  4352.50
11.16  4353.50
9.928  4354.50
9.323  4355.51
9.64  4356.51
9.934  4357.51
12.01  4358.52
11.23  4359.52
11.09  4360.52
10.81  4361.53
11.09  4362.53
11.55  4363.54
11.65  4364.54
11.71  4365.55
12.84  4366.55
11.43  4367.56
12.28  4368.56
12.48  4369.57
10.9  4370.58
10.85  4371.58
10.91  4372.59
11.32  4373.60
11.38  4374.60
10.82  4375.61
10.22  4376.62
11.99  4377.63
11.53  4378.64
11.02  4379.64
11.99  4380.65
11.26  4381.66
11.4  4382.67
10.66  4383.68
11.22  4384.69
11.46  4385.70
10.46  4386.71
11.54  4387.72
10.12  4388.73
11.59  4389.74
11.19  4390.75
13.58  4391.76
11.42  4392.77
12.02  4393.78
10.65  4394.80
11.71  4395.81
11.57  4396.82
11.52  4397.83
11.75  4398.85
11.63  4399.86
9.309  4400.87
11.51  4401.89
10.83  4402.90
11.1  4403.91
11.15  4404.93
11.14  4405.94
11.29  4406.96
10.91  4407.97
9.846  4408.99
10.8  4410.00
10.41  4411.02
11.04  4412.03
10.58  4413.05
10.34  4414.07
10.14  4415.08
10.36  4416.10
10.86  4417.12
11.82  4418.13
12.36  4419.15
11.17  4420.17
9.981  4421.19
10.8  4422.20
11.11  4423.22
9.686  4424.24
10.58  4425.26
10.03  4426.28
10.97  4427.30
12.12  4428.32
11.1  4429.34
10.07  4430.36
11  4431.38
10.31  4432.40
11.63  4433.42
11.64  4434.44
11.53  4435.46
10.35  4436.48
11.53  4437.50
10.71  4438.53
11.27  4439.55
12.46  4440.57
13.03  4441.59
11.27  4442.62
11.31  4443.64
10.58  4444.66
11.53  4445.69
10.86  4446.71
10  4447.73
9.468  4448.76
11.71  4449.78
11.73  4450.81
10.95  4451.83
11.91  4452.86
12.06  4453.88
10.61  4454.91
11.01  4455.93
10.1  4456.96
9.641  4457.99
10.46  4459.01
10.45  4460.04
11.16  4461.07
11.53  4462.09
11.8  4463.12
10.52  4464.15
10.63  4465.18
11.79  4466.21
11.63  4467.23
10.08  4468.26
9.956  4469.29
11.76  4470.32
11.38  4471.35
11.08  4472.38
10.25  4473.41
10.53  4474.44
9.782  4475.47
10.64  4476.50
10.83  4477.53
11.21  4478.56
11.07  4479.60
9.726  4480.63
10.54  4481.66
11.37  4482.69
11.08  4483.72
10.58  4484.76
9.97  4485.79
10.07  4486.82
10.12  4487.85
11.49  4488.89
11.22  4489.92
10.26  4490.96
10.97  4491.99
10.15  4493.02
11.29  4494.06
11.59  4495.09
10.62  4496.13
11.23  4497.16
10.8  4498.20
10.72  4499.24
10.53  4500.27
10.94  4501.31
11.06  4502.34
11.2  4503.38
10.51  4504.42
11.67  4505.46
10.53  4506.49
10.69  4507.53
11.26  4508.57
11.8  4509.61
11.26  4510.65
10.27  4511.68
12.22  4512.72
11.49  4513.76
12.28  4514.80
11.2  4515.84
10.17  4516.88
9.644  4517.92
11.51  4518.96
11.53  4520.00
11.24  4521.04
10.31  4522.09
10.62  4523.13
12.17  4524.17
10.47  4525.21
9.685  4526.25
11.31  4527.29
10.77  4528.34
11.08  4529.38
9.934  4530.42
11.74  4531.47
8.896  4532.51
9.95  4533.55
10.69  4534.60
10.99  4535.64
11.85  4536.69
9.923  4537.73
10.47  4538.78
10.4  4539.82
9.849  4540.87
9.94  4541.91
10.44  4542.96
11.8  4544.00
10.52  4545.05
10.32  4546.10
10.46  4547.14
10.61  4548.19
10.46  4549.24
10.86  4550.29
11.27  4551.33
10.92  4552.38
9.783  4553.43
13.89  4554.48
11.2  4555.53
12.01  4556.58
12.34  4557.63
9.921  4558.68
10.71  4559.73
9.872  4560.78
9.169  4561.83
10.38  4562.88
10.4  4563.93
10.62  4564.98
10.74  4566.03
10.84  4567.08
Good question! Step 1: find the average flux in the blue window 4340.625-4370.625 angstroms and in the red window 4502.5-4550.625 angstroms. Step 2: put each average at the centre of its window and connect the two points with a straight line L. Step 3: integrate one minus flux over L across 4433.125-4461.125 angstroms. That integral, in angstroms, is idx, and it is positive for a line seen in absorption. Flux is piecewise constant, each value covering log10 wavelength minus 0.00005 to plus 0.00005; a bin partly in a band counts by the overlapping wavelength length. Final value -0.9 angstroms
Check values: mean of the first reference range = 10.7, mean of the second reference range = 10.8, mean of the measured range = 11.1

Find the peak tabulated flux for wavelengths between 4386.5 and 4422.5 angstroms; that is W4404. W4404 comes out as 13.58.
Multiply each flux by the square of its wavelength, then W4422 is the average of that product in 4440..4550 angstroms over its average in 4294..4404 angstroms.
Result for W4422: 1.07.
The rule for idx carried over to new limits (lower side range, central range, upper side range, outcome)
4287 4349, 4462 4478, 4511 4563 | -0.17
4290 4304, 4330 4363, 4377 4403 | 3.44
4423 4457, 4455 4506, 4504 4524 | 1.32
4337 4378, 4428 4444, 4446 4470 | -0.79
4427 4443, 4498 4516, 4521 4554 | -0.53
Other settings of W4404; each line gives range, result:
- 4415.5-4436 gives 12.36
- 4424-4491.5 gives 13.03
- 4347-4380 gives 12.84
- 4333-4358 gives 12.06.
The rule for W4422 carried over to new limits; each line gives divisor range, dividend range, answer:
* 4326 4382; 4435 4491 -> 1.09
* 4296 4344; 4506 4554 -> 1.12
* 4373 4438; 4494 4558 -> 1.04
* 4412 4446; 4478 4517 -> 1.02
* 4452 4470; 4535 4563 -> 1.03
